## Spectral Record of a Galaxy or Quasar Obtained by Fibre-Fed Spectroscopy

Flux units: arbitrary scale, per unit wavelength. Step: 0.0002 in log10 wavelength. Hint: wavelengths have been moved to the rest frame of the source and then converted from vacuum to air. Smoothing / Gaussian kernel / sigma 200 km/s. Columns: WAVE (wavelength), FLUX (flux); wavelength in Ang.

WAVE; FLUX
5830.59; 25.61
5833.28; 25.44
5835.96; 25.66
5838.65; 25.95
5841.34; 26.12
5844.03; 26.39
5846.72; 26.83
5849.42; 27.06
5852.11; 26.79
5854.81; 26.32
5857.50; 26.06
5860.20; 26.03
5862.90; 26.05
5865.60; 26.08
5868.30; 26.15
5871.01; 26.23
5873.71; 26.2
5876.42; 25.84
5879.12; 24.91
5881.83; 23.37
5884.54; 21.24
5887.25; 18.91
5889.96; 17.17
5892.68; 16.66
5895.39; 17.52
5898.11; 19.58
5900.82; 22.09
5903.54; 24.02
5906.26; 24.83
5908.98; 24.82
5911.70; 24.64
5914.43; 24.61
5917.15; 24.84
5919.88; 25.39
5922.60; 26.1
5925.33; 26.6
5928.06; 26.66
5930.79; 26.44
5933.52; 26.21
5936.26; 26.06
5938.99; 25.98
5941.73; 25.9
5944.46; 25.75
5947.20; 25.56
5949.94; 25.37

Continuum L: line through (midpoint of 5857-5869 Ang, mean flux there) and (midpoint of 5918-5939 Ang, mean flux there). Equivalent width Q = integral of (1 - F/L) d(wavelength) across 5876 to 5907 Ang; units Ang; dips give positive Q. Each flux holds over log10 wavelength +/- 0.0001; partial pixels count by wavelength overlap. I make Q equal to 5.90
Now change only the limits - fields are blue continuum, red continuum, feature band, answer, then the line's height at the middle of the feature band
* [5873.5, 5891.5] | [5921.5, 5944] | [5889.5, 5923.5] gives 2.3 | 24.1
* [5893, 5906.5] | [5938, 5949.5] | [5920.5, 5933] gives -1.3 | 23.9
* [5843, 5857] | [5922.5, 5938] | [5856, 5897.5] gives 5.3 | 26.6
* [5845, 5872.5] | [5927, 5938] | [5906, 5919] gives 0.8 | 26.3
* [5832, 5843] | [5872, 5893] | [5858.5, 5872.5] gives -1.5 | 23.5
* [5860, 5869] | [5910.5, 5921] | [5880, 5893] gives 2.9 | 25.6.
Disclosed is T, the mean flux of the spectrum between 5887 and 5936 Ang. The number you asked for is 23.3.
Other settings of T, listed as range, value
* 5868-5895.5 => 22.3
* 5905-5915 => 24.7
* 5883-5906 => 19.9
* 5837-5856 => 26.5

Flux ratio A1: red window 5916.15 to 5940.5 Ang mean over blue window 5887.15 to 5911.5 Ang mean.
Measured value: 1.2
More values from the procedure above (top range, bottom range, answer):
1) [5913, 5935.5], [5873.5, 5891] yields 1.16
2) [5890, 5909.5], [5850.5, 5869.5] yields 0.80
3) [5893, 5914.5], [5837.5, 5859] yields 0.85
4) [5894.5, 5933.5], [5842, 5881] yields 0.93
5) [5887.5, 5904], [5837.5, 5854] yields 0.72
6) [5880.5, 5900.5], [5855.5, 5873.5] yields 0.74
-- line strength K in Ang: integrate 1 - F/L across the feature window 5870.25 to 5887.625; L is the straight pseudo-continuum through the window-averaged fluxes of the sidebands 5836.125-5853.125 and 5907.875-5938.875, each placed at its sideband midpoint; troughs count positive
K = 1.4 Ang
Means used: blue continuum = 26.5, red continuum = 25.7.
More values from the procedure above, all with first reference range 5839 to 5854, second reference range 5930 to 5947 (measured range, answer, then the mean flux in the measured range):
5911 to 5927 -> 0.4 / 25.4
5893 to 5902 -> 2.4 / 19.3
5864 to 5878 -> 0.2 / 26.1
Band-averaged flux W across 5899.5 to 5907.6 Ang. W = 23.6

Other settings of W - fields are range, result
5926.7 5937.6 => 26.3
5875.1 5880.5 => 25.4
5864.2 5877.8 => 26.1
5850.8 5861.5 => 26.3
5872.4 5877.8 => 26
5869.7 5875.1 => 26.2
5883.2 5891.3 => 19.1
